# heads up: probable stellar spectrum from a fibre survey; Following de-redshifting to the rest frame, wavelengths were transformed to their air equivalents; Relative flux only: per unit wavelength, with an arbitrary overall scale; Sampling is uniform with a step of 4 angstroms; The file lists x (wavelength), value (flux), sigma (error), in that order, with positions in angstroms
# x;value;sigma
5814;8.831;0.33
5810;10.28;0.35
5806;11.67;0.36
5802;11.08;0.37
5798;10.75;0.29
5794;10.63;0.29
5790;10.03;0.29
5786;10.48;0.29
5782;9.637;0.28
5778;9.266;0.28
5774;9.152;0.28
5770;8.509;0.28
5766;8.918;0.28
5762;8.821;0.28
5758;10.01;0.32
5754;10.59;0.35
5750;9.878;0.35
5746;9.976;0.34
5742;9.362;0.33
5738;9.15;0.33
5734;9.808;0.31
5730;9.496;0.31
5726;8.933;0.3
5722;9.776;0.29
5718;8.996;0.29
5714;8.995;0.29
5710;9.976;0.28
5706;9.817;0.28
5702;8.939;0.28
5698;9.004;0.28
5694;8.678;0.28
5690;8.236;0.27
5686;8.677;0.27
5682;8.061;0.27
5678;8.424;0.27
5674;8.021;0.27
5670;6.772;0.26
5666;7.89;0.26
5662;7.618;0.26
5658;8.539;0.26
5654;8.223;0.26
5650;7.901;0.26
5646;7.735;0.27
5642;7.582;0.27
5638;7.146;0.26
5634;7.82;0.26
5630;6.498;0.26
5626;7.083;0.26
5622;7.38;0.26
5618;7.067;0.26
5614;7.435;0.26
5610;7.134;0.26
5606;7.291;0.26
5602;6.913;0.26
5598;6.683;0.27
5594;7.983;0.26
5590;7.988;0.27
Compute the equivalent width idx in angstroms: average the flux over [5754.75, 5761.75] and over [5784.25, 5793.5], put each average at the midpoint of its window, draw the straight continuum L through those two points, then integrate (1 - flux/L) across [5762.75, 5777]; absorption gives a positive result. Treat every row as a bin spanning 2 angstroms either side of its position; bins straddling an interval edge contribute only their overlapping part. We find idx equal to 1.6 angstroms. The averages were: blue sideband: 9.82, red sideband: 10.3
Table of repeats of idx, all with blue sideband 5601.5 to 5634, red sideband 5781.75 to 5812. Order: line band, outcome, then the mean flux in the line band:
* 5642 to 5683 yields 0.6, 7.9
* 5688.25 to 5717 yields -1.0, 9.1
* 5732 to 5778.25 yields 1.6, 9.46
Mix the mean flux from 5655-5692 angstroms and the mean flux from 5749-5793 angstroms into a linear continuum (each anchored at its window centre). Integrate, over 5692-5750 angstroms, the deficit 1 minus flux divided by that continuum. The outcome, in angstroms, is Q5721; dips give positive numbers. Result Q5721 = -3.83 angstroms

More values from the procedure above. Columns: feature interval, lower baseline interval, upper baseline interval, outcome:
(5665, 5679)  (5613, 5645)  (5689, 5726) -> 0.99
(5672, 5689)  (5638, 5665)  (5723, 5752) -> 0.28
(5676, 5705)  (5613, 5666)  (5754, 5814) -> -0.76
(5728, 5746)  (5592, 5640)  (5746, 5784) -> -0.96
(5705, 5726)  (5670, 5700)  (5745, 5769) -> -1.33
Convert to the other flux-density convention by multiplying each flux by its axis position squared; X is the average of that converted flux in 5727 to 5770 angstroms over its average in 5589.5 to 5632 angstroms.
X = 1.39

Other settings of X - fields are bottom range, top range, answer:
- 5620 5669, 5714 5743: 1.26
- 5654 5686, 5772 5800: 1.31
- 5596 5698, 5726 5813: 1.34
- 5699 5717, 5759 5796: 1.04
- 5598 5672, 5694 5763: 1.32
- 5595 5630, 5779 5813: 1.57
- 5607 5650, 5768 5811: 1.47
